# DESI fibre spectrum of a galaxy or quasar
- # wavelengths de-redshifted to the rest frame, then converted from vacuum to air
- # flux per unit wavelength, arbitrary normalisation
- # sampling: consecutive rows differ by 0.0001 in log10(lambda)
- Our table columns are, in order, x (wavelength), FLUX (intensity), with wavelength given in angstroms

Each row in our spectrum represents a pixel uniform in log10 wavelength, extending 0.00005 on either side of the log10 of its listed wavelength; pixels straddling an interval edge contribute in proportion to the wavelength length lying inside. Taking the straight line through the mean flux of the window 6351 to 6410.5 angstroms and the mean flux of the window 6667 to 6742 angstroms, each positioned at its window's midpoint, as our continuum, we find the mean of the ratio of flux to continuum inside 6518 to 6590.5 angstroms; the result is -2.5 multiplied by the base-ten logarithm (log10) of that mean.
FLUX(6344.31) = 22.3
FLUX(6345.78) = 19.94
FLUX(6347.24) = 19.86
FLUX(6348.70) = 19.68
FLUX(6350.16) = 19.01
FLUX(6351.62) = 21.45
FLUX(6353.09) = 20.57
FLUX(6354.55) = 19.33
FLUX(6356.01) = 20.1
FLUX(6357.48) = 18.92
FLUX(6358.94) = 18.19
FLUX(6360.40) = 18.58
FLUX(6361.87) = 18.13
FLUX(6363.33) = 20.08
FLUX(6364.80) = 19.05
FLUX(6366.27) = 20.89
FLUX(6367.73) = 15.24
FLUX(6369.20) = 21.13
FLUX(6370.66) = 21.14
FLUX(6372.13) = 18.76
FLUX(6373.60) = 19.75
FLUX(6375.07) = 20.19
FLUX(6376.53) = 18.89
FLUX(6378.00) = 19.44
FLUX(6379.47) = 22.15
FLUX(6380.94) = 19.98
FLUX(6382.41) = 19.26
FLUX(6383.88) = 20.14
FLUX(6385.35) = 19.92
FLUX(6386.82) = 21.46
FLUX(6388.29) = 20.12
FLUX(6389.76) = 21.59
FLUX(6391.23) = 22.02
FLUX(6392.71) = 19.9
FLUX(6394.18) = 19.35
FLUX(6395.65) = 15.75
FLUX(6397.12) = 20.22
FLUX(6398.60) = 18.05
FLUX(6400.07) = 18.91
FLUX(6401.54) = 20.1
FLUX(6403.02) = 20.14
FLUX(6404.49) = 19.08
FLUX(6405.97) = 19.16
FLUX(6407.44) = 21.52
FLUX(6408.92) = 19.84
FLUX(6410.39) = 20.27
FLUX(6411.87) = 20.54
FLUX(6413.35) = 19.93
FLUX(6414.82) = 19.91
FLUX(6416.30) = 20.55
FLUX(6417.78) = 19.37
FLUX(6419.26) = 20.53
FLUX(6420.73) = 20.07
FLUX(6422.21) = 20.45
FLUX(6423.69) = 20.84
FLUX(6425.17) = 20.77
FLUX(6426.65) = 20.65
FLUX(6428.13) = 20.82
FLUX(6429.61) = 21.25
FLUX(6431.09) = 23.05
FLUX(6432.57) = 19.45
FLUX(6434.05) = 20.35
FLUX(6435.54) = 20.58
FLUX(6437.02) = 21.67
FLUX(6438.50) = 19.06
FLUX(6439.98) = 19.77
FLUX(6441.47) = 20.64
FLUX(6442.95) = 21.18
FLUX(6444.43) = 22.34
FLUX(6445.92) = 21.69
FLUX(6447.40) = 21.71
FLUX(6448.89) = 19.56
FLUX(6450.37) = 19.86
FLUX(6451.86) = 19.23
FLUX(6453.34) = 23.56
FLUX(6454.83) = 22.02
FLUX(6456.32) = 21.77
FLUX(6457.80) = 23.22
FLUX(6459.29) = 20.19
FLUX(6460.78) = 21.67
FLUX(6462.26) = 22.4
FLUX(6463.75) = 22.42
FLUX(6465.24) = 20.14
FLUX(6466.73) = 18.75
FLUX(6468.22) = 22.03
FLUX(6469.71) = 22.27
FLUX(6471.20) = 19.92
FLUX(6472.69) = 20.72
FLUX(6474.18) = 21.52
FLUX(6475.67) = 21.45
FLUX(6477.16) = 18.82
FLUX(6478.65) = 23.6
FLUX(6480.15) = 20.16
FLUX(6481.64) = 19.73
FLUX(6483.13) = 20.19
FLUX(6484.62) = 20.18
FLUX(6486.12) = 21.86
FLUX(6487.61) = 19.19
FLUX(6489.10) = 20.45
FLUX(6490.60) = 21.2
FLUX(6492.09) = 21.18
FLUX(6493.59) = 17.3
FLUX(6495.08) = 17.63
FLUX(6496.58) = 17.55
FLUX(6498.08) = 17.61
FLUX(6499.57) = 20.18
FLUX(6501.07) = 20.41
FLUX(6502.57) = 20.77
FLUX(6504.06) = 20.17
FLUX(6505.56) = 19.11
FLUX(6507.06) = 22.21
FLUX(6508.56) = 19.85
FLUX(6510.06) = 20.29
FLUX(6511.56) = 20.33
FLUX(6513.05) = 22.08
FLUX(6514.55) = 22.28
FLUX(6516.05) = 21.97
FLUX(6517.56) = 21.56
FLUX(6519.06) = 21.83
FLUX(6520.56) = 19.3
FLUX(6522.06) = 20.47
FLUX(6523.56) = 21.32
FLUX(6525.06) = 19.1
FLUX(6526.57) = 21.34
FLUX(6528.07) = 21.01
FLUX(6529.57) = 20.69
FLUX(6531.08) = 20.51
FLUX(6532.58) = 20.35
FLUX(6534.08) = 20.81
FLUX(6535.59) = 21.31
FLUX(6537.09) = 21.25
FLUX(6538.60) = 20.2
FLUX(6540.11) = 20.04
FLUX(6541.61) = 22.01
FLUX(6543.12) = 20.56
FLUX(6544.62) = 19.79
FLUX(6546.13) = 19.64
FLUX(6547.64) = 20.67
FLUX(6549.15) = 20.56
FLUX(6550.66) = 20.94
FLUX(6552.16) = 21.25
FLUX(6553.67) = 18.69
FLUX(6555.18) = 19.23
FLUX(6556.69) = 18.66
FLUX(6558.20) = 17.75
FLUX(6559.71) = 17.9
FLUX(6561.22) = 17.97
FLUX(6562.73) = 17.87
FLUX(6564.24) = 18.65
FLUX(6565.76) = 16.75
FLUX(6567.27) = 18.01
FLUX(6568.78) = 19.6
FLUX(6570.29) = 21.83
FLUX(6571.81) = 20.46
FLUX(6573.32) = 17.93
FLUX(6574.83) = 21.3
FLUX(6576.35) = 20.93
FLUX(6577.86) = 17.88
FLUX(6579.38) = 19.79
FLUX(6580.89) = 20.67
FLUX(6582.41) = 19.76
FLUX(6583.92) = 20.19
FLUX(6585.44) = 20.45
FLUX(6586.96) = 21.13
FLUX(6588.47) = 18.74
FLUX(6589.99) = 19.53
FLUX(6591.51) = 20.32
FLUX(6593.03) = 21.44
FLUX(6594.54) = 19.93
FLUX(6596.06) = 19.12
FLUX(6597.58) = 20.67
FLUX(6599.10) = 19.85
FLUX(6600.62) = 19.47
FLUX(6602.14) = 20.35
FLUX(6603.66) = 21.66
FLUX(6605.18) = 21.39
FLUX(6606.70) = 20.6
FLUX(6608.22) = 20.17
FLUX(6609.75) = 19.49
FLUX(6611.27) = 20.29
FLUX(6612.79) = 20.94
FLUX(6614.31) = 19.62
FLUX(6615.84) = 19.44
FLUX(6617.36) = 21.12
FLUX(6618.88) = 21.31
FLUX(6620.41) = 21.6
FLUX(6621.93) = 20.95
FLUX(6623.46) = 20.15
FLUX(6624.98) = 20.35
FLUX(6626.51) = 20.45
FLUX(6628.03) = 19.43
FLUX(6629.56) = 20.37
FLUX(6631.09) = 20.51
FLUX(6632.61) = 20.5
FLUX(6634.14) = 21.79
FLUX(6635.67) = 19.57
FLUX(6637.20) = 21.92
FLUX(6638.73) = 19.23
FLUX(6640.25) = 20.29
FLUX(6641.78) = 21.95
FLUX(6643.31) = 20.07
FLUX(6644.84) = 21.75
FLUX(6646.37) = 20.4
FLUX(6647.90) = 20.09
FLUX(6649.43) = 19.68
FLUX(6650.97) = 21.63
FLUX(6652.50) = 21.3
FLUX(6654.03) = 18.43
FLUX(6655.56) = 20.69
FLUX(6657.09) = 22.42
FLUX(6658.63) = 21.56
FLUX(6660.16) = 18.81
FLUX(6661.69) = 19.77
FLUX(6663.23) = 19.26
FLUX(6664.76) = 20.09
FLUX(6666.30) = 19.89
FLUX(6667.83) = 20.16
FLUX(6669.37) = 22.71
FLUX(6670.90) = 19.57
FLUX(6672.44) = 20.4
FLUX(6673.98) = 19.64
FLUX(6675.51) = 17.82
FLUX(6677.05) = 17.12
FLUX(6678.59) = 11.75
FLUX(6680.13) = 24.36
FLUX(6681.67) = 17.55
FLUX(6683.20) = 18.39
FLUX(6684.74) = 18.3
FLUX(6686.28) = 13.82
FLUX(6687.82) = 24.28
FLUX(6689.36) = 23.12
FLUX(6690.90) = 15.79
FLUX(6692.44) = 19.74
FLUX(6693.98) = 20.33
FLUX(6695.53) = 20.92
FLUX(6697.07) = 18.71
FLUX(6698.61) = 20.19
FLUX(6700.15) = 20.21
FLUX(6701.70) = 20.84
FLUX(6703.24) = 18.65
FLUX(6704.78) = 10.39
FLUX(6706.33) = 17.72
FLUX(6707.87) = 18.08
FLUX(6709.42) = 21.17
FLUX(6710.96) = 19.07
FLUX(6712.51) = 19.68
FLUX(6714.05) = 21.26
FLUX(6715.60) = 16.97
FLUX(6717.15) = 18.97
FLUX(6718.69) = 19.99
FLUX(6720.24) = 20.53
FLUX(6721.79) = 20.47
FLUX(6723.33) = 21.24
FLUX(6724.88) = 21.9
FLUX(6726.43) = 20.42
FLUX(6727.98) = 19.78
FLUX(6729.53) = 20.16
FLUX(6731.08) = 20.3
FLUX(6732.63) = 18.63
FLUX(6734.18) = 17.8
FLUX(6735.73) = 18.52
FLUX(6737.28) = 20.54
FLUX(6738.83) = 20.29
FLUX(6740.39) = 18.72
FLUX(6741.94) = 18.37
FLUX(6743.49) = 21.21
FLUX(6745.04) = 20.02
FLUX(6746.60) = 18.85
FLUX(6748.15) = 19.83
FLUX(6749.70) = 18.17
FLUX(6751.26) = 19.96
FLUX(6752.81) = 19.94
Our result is -0.02 mag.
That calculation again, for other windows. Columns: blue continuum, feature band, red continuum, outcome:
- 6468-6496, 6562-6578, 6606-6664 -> 0.07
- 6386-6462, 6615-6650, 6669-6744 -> -0.05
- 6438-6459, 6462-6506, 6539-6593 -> 0.02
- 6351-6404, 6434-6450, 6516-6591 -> -0.05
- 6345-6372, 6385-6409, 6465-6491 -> 0.00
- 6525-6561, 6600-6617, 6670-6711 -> -0.04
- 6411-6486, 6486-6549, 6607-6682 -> 0.01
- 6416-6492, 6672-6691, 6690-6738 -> 0.05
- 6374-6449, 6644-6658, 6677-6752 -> -0.07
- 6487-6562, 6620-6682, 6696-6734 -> -0.03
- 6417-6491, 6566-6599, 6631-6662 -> 0.04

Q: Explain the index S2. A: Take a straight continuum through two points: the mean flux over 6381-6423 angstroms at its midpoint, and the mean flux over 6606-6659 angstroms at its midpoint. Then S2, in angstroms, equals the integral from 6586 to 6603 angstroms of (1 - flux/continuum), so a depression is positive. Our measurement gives 0.3 angstroms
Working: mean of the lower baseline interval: 19.9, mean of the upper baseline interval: 20.6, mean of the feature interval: 20.1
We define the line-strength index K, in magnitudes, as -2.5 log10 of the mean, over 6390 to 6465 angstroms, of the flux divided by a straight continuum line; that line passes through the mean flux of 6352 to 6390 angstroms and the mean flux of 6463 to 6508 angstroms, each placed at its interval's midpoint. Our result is -0.03 mag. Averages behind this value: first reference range 19.7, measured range 20.6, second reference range 20.3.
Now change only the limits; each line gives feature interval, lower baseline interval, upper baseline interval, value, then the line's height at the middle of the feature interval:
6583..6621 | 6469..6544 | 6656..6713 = -0.03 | 19.8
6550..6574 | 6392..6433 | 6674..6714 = 0.02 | 19.4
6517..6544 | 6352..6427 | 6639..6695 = -0.05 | 19.8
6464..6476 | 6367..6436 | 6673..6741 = -0.05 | 19.9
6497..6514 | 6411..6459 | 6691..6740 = 0.01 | 20.5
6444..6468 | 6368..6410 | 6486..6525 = -0.06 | 20.1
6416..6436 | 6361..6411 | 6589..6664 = -0.04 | 19.9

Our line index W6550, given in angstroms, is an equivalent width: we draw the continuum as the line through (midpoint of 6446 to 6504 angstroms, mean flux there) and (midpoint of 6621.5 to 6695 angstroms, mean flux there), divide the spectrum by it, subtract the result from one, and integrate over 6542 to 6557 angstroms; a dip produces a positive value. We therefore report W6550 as 0.2 angstroms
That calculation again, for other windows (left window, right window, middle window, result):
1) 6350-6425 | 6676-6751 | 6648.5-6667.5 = -0.9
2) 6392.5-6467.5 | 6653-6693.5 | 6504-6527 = -0.8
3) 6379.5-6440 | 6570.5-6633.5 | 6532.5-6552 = -0.4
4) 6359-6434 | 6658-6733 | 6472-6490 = -0.8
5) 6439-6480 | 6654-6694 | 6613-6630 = -0.5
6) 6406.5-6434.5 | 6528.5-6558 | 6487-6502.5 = 0.8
